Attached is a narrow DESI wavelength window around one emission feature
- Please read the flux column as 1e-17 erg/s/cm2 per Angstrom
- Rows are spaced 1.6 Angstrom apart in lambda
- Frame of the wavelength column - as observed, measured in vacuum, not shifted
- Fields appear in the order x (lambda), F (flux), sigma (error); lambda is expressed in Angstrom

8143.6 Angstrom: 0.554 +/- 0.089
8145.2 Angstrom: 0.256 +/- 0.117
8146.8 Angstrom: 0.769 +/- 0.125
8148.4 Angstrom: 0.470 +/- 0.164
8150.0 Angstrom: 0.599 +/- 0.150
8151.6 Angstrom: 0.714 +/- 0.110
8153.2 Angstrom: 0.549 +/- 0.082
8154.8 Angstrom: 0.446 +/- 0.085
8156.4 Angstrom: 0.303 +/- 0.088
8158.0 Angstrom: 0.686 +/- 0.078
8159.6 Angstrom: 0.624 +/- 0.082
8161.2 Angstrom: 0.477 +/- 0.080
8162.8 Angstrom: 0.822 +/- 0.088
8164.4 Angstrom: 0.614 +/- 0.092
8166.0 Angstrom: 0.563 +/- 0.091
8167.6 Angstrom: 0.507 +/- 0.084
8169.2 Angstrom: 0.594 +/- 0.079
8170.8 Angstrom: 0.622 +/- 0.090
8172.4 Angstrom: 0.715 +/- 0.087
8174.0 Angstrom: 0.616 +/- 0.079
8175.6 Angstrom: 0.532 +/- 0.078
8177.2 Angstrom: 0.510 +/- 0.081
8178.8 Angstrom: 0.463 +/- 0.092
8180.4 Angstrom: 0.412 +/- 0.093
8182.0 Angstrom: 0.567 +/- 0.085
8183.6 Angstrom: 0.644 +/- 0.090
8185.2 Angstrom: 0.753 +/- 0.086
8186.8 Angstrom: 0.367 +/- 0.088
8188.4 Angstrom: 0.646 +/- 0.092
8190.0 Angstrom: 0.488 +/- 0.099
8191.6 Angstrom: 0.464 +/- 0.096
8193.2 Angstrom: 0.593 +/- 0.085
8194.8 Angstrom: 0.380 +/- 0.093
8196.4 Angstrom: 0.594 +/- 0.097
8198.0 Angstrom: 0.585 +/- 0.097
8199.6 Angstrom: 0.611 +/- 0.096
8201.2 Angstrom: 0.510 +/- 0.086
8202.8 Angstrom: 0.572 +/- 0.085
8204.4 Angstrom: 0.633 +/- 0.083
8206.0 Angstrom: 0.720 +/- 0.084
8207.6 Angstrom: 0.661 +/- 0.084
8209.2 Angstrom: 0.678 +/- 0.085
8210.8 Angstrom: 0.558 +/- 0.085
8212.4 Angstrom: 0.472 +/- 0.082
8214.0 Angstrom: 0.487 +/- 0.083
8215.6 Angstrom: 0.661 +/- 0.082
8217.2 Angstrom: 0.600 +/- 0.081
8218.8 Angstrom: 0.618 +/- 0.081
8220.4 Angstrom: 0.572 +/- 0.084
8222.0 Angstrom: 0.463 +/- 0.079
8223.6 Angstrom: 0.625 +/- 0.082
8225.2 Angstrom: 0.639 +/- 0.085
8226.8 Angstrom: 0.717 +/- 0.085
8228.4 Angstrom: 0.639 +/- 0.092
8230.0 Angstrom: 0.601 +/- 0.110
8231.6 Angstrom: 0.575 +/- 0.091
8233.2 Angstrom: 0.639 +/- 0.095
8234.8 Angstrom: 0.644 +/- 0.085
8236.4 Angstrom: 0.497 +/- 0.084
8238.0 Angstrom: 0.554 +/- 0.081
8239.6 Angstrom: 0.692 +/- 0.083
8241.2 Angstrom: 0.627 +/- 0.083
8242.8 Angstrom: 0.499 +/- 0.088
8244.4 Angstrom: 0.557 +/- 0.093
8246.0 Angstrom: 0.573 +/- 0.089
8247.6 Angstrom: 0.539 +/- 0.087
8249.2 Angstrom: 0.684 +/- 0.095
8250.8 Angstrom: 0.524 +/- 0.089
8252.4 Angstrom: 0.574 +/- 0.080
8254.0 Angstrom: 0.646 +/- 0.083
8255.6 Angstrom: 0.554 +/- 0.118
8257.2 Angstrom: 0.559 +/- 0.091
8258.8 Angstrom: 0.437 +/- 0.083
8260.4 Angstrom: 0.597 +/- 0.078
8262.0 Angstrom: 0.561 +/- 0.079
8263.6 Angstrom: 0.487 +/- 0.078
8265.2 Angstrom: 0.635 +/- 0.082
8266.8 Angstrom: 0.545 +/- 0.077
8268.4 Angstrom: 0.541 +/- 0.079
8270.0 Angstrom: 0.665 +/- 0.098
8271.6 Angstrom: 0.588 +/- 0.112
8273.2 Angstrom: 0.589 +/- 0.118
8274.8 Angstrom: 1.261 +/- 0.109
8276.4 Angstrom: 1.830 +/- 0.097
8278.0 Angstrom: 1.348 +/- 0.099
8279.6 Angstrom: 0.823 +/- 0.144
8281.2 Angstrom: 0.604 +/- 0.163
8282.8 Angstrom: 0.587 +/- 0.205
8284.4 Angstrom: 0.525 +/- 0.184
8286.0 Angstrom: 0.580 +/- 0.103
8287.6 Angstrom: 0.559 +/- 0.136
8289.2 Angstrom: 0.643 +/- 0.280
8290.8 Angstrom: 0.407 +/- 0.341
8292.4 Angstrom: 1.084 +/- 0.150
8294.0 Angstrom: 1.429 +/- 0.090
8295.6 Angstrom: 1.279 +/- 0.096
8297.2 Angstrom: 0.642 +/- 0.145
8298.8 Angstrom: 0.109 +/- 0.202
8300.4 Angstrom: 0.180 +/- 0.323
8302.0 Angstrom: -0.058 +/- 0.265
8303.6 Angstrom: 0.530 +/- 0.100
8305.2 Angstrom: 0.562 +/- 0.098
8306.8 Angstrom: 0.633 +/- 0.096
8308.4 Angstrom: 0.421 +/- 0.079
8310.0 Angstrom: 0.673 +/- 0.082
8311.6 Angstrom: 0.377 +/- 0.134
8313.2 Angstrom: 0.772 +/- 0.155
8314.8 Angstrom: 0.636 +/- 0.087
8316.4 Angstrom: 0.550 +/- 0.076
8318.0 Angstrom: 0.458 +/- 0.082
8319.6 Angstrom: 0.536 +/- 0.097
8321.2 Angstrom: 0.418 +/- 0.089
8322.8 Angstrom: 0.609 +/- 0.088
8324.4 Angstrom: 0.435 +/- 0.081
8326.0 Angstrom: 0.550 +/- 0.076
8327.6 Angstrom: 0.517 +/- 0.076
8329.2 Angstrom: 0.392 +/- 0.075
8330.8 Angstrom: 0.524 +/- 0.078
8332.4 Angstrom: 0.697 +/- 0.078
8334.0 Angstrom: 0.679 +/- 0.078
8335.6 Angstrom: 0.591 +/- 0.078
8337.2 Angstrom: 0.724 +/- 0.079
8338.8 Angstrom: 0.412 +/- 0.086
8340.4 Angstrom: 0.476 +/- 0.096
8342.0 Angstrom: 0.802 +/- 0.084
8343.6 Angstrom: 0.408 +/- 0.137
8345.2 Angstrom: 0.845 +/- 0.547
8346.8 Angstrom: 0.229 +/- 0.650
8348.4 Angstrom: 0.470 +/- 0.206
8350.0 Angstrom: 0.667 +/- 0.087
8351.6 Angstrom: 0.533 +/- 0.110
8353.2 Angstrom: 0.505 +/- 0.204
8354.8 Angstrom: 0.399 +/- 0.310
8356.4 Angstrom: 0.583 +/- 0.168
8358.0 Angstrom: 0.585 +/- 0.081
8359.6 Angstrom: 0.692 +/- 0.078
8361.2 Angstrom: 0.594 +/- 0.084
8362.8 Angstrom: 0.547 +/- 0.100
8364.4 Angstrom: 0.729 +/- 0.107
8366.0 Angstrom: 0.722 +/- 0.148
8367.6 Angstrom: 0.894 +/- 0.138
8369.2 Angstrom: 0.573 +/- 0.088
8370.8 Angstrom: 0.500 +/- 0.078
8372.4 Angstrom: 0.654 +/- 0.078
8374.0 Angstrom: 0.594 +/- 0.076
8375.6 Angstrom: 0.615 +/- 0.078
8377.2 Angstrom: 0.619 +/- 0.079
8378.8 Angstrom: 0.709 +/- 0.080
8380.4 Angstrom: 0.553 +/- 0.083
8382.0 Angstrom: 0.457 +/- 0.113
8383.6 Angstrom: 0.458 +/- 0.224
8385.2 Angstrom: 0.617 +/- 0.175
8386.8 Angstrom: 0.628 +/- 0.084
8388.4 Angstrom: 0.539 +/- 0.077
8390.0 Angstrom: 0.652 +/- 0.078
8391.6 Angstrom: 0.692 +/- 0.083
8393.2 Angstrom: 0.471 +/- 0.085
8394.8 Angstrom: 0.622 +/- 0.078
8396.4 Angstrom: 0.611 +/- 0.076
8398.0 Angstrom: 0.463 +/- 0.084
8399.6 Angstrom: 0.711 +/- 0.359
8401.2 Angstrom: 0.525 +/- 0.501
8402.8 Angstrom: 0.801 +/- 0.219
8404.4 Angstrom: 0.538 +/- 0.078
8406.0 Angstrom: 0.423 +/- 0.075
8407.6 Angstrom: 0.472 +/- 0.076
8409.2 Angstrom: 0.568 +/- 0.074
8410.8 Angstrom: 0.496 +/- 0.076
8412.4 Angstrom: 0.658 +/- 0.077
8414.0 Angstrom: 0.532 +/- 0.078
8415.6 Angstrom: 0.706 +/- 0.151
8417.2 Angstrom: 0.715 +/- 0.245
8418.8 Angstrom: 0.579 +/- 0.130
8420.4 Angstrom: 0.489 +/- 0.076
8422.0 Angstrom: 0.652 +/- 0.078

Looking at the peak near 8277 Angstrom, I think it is [S II]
